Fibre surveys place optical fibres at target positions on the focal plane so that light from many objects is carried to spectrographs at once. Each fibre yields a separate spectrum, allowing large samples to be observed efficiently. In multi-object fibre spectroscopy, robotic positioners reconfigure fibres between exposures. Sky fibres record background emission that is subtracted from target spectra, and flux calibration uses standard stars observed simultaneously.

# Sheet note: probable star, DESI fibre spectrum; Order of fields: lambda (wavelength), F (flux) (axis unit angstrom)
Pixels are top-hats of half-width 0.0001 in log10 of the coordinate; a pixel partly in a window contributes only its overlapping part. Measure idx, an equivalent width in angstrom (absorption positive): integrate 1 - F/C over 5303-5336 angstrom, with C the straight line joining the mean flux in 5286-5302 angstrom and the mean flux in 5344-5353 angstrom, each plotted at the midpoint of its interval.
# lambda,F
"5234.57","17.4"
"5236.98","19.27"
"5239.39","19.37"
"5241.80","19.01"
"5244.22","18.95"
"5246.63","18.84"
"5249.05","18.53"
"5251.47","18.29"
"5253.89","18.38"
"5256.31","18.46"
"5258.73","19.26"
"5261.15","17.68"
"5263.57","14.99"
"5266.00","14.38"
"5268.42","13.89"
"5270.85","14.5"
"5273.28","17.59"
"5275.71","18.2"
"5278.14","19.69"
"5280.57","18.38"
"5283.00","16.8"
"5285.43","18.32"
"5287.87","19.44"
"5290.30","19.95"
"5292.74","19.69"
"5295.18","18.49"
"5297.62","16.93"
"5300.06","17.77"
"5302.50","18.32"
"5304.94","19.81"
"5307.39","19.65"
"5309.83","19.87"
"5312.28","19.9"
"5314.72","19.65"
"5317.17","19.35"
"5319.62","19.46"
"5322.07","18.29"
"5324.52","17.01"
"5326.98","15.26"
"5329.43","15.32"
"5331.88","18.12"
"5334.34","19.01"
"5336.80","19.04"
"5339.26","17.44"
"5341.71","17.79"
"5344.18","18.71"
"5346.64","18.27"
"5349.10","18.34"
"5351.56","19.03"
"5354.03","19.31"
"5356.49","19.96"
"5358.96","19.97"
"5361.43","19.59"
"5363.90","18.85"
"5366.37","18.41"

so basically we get 0.2 angstrom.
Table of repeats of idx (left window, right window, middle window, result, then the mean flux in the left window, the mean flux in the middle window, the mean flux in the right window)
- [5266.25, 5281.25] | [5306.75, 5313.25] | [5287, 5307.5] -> -0.1 angstrom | 16.8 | 18.8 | 19.8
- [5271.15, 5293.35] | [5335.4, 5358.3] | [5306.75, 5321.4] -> -0.8 angstrom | 18.5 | 19.6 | 18.7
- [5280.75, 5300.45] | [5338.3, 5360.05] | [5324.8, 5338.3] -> 1.0 angstrom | 18.4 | 17.3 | 18.8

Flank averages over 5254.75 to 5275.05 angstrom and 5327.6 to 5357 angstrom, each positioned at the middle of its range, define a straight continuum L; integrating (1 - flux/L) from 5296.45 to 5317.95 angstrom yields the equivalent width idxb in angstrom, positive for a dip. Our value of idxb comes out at -1.96 angstrom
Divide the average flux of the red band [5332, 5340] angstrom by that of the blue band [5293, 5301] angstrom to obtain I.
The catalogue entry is 1.03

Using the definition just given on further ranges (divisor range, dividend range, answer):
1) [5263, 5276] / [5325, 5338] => 1.12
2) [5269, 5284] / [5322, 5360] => 1.05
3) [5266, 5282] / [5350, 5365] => 1.15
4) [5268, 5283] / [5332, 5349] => 1.07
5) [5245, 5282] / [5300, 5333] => 1.06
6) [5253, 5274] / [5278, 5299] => 1.12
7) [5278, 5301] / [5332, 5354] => 1.00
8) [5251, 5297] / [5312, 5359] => 1.04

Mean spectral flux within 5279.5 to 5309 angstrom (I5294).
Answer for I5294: 18.6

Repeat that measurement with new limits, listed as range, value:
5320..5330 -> 16.8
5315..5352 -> 18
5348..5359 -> 19.3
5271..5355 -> 18.4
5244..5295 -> 17.8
